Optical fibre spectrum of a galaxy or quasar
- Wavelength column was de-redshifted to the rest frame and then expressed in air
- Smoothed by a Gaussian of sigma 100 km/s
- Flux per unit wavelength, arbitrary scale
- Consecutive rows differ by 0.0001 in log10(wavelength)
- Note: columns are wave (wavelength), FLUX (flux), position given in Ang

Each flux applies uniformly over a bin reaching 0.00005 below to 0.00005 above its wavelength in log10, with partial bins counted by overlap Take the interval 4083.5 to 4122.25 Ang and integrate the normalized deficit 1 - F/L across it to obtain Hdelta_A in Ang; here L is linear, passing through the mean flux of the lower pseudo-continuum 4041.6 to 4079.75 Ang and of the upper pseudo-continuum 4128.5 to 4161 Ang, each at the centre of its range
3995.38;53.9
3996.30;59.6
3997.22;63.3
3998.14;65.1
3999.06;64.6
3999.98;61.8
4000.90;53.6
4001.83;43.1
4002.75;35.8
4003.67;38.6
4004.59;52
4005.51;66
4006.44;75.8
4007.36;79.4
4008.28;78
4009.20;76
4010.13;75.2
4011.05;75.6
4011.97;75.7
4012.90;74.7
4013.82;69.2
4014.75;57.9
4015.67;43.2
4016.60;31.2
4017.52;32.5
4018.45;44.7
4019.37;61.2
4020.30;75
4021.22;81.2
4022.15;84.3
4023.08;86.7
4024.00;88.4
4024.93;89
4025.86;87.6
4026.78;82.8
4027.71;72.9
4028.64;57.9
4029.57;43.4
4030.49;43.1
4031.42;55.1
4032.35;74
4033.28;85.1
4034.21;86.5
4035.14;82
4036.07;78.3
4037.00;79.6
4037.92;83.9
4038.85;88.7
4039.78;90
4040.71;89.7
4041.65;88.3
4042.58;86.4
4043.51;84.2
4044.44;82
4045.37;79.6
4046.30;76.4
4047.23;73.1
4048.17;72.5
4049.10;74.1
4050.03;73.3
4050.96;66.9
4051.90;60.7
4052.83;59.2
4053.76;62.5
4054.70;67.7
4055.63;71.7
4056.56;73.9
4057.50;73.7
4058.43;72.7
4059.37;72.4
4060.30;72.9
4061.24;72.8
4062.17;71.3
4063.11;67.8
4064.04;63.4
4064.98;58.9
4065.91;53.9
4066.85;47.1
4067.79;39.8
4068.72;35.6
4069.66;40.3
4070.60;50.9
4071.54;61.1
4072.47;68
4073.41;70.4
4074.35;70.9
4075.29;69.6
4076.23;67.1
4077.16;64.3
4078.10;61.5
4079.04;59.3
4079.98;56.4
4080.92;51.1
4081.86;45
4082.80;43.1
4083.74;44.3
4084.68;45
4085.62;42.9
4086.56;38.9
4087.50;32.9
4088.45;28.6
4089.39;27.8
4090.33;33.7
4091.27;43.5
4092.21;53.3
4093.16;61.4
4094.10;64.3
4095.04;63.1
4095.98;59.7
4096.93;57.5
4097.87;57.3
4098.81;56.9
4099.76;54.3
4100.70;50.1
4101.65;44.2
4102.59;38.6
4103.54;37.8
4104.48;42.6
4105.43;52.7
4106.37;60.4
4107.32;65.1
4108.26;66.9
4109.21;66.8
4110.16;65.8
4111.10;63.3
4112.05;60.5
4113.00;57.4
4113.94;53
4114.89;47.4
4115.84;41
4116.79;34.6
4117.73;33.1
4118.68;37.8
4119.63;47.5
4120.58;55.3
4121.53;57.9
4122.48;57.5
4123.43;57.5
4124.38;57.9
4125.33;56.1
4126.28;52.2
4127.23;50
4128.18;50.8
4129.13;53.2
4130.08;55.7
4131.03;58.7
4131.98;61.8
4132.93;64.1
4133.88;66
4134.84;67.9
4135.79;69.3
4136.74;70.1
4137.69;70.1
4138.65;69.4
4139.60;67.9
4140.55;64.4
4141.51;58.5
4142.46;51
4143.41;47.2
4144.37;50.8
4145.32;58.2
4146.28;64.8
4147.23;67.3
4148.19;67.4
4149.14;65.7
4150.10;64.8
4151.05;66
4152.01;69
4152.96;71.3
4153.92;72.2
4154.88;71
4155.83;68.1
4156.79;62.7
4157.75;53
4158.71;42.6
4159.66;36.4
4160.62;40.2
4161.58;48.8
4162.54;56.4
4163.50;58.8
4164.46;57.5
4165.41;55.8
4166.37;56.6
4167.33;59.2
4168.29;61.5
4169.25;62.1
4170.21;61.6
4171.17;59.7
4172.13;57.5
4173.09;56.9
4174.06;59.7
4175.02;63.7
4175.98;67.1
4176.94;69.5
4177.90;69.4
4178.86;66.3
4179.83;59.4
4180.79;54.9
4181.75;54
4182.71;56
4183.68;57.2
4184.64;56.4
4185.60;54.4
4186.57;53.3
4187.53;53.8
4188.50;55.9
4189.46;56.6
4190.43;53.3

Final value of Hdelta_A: 8.4 Ang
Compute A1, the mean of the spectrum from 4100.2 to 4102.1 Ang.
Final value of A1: 47.3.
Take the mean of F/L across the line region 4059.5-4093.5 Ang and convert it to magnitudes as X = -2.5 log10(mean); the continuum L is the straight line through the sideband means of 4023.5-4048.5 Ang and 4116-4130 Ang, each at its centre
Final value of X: 0.22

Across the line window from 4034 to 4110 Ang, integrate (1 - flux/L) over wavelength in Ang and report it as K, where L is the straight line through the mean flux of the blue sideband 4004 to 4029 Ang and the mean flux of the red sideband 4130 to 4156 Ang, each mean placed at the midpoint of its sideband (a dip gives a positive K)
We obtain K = 6.3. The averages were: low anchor 69.3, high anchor 64.3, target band 61.6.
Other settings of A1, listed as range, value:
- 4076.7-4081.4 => 58.4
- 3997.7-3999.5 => 64.9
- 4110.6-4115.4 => 56.3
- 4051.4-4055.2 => 62.6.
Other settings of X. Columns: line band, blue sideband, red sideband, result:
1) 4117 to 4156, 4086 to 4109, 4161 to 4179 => -0.083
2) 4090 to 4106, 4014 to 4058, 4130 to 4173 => 0.269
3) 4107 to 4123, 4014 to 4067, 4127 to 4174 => 0.188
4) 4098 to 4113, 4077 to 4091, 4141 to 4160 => -0.111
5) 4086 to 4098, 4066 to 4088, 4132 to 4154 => 0.163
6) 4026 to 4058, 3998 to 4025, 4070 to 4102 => -0.240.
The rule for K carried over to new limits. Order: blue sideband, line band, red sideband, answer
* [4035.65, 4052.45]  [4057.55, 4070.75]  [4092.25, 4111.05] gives 2.3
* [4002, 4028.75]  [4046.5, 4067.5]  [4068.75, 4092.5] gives -4.0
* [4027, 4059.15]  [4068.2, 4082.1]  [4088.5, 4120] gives 0.8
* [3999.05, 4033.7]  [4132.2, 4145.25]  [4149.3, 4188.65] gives -0.5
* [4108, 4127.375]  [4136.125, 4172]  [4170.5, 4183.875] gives -1.5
